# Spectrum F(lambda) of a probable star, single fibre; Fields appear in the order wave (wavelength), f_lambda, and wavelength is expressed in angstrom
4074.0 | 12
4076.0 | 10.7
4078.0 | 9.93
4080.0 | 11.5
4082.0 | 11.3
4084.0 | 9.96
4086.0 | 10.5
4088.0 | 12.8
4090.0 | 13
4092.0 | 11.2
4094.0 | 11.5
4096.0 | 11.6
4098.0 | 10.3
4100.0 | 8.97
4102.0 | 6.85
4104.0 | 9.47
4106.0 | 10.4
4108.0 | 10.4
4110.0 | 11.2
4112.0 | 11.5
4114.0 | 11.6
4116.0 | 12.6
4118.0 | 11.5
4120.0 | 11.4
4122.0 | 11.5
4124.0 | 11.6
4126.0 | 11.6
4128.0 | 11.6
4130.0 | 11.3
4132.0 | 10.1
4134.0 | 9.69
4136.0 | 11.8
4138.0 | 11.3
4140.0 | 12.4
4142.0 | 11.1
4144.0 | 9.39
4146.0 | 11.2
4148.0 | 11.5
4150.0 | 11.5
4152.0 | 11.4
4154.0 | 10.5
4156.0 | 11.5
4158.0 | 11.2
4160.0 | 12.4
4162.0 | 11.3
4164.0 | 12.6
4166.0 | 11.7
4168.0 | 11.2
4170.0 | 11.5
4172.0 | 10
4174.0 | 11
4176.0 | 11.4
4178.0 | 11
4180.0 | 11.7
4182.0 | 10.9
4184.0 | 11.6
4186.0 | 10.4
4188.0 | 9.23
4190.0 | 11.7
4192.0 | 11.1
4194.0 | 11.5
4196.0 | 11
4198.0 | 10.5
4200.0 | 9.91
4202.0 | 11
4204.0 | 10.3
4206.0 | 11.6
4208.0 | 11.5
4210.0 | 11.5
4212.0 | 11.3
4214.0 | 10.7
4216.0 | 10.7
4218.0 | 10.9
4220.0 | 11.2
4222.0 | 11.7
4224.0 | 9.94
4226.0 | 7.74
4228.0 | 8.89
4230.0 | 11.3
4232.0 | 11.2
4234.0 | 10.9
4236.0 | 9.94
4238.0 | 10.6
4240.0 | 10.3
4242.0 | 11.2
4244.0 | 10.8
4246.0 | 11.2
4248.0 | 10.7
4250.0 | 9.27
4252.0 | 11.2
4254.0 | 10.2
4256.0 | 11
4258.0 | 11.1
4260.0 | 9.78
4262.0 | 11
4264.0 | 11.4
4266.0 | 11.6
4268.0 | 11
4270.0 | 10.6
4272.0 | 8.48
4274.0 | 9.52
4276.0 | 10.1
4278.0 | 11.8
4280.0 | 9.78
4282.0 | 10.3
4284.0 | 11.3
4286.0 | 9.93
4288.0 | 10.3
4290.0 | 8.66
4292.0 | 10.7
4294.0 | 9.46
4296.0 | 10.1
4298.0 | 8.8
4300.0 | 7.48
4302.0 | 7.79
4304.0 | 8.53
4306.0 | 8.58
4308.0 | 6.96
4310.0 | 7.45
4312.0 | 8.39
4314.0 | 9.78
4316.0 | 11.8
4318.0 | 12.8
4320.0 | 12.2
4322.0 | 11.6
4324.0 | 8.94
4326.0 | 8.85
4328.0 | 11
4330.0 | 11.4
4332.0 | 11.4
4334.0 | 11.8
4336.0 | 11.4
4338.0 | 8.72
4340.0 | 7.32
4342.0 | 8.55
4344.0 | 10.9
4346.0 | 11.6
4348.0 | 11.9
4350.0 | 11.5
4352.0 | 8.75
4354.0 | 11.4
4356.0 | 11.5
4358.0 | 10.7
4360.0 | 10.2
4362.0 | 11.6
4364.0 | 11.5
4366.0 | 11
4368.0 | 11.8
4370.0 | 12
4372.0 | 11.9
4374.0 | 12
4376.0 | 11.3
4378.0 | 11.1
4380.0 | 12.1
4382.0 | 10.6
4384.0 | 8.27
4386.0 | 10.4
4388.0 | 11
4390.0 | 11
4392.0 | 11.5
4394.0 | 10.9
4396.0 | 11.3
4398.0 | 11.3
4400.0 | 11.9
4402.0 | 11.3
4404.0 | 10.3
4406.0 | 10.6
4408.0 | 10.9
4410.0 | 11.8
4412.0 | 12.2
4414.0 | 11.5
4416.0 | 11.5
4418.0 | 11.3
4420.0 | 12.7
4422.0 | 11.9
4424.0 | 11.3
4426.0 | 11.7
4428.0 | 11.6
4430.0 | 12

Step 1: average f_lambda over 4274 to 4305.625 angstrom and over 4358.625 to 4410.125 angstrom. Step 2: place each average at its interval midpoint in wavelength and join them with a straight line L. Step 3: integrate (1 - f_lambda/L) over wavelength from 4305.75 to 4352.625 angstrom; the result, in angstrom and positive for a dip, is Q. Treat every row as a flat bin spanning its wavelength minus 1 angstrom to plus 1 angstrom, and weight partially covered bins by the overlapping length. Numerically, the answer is 0.4 angstrom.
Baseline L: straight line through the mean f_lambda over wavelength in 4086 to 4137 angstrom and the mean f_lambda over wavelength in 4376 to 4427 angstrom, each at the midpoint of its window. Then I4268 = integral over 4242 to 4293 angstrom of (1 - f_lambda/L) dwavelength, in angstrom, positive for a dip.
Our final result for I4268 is 2.9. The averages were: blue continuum 11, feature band 10.5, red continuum 11.2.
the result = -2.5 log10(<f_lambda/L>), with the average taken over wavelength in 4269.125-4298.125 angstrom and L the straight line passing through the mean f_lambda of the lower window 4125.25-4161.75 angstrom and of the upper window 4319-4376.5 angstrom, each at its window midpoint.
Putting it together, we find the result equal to 0.10 mag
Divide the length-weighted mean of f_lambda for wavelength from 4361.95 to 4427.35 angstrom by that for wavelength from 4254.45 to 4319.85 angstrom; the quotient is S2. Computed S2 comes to 1.1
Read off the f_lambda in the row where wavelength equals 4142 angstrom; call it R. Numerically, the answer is 11.1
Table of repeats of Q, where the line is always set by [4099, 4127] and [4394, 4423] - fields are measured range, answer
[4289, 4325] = 5.7 angstrom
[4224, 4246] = 1.5 angstrom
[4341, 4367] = 1.1 angstrom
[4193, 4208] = 0.1 angstrom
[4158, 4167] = -0.9 angstrom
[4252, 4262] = 0.4 angstrom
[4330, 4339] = 0.3 angstrom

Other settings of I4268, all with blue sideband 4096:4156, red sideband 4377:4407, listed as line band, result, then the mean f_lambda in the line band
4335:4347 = 1.3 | 9.75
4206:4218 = -0.3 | 11.2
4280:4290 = 0.6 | 10.2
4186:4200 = 0.2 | 10.7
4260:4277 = 0.8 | 10.4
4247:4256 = 0.4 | 10.4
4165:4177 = -0.2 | 11.1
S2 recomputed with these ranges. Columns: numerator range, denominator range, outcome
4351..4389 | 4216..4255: 1.05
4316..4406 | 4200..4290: 1.03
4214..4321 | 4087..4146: 0.92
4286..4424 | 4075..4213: 0.96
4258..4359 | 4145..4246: 0.92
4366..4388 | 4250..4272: 1.04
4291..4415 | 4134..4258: 0.96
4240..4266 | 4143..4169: 0.95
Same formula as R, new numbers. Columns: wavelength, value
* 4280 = 9.78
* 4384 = 8.27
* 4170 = 11.5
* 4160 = 12.4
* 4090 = 13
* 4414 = 11.5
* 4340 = 7.32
